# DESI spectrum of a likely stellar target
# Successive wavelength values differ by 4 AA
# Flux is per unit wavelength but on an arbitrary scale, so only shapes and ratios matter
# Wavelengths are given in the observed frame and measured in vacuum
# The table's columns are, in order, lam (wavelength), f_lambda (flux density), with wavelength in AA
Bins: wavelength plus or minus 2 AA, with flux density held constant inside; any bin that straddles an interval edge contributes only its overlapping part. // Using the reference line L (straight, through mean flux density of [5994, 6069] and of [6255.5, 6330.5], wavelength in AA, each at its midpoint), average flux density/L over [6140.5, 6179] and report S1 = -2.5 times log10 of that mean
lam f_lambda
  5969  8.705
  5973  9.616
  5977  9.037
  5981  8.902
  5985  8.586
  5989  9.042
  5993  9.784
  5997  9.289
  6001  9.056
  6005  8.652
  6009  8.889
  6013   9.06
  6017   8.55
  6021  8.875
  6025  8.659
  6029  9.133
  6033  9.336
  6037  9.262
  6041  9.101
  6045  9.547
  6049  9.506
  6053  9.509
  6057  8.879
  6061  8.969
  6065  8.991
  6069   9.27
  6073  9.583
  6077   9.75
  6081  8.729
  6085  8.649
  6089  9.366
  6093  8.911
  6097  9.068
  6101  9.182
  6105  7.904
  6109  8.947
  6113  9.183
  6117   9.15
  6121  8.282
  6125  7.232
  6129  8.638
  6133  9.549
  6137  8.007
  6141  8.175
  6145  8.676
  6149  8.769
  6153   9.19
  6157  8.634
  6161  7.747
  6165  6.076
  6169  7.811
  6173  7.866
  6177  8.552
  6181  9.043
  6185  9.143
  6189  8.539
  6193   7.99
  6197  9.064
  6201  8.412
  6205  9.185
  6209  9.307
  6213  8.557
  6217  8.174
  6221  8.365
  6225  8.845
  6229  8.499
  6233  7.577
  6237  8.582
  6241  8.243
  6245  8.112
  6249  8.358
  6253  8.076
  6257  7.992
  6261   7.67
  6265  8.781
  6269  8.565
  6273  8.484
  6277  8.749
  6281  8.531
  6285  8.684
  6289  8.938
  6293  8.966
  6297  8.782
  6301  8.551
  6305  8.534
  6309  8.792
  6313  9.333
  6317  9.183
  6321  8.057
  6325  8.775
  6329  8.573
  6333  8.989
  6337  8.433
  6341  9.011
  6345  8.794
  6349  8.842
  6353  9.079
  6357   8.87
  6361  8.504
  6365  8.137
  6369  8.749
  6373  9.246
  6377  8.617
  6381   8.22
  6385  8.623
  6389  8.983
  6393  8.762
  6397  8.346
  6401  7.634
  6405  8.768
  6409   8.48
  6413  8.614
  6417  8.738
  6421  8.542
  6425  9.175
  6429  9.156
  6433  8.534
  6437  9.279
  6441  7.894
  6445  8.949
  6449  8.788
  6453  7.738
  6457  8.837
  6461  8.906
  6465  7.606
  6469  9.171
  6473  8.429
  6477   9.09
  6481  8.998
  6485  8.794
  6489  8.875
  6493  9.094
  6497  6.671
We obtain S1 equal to 0.09 mag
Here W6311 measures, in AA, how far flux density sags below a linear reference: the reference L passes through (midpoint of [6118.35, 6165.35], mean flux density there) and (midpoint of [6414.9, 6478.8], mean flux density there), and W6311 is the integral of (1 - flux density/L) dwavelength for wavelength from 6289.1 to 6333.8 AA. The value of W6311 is -1.32 AA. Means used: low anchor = 8.34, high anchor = 8.68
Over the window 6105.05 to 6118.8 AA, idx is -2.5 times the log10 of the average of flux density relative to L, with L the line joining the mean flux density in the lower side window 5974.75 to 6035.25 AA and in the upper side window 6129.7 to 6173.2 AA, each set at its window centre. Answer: -0.06 mag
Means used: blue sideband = 8.99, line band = 8.92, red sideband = 8.25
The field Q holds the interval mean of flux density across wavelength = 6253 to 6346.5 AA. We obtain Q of 8.65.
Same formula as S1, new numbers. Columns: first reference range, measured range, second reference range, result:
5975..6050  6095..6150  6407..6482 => 0.04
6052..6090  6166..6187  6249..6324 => 0.06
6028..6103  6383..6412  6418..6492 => 0.03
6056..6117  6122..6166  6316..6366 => 0.08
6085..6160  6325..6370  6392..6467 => -0.02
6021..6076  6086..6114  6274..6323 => 0.02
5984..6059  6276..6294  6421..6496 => 0.01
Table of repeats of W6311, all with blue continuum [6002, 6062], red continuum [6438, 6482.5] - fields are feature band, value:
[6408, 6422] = 0.06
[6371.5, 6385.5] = 0.03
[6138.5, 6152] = 0.56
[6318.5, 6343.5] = 0.23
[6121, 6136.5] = 0.96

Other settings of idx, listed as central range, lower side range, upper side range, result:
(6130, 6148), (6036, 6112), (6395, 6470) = 0.05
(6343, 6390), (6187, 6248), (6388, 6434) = -0.01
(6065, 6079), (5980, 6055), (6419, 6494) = -0.05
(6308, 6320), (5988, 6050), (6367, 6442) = -0.03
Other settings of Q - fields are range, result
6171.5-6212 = 8.72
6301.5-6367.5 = 8.74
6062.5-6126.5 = 8.9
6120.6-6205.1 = 8.37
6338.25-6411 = 8.65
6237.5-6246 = 8.26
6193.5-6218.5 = 8.75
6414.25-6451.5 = 8.77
